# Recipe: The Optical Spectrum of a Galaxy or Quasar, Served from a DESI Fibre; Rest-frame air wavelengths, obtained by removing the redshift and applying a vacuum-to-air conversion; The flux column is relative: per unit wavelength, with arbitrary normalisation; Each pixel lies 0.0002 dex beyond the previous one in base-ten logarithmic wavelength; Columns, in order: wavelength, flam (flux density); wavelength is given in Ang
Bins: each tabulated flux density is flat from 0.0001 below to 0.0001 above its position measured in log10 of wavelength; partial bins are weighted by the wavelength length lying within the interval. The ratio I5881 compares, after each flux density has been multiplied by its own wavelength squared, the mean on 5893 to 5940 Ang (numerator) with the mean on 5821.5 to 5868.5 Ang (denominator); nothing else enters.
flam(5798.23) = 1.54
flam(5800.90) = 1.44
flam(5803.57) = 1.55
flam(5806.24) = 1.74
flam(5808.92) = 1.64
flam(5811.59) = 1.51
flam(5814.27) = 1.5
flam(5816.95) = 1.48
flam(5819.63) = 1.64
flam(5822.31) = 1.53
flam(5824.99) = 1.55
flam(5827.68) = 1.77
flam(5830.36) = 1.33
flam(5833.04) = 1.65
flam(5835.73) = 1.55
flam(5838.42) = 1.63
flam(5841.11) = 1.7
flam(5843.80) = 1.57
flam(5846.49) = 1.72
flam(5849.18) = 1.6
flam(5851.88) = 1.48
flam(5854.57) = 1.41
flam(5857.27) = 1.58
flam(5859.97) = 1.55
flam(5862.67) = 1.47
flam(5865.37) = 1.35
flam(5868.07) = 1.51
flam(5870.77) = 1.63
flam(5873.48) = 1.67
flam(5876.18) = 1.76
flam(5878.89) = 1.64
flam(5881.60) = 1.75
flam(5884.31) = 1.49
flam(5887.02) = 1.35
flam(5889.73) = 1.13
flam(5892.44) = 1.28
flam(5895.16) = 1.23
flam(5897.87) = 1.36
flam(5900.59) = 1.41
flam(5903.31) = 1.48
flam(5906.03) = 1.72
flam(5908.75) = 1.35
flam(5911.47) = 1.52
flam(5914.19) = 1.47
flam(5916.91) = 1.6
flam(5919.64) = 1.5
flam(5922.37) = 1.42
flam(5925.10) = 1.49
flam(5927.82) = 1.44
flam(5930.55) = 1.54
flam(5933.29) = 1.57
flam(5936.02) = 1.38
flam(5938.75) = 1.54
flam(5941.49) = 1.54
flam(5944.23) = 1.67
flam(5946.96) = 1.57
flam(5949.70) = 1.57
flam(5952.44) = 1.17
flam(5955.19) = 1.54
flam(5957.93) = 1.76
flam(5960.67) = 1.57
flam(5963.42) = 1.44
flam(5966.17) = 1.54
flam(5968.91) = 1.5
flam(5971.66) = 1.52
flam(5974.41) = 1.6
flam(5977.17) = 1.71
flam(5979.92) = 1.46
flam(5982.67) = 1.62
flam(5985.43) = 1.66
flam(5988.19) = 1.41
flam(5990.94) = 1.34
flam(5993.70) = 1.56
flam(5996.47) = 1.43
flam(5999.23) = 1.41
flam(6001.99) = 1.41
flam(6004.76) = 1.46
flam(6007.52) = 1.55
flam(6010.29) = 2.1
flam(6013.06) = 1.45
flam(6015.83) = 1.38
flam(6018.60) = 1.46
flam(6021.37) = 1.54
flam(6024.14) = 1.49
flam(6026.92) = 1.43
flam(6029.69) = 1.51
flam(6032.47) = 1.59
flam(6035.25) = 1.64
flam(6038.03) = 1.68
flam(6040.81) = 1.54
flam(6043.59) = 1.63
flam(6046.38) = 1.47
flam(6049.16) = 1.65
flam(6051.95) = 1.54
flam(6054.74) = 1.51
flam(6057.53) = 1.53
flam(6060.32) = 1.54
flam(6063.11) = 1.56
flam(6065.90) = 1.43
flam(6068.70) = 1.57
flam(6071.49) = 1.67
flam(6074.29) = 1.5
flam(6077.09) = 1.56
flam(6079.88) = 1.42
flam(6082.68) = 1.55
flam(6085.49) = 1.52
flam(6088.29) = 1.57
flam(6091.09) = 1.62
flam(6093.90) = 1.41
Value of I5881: 1.0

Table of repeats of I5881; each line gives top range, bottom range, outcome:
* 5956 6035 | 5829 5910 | 1.06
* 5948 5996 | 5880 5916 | 1.09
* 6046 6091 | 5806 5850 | 1.05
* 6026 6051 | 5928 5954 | 1.08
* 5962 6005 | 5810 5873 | 1.02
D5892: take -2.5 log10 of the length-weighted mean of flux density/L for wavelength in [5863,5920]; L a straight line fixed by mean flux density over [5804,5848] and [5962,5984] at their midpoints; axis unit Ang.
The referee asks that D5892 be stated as 0.06 mag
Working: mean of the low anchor 1.59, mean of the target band 1.49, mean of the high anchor 1.55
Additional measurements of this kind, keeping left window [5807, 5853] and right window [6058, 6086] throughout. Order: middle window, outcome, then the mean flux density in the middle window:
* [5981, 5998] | 0.03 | 1.5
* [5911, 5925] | 0.05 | 1.5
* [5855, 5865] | 0.05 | 1.5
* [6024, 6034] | 0.02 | 1.51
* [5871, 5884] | -0.07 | 1.68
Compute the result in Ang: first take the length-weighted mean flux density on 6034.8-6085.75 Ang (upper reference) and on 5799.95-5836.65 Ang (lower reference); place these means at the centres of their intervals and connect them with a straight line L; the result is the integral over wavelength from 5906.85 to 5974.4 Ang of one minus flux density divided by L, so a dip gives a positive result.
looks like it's 2.0 Ang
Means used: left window 1.56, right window 1.55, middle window 1.51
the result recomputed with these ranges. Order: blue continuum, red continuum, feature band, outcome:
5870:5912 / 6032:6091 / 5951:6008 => 0.5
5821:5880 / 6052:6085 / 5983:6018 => 0.7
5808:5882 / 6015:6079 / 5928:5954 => 0.9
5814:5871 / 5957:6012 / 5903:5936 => 1.0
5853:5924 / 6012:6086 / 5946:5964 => -0.2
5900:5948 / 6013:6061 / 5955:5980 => -0.8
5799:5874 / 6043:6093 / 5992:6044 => 0.3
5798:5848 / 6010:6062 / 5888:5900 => 2.4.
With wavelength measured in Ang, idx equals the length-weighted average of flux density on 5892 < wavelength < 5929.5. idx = 1.45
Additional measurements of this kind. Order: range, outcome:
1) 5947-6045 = 1.53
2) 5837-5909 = 1.51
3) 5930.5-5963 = 1.53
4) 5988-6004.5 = 1.43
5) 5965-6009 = 1.51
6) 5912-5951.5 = 1.52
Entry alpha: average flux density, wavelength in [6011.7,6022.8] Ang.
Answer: 1.46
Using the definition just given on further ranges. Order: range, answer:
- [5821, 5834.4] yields 1.57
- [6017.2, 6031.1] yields 1.49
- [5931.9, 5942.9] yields 1.51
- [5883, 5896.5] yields 1.3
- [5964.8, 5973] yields 1.52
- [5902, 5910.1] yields 1.52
